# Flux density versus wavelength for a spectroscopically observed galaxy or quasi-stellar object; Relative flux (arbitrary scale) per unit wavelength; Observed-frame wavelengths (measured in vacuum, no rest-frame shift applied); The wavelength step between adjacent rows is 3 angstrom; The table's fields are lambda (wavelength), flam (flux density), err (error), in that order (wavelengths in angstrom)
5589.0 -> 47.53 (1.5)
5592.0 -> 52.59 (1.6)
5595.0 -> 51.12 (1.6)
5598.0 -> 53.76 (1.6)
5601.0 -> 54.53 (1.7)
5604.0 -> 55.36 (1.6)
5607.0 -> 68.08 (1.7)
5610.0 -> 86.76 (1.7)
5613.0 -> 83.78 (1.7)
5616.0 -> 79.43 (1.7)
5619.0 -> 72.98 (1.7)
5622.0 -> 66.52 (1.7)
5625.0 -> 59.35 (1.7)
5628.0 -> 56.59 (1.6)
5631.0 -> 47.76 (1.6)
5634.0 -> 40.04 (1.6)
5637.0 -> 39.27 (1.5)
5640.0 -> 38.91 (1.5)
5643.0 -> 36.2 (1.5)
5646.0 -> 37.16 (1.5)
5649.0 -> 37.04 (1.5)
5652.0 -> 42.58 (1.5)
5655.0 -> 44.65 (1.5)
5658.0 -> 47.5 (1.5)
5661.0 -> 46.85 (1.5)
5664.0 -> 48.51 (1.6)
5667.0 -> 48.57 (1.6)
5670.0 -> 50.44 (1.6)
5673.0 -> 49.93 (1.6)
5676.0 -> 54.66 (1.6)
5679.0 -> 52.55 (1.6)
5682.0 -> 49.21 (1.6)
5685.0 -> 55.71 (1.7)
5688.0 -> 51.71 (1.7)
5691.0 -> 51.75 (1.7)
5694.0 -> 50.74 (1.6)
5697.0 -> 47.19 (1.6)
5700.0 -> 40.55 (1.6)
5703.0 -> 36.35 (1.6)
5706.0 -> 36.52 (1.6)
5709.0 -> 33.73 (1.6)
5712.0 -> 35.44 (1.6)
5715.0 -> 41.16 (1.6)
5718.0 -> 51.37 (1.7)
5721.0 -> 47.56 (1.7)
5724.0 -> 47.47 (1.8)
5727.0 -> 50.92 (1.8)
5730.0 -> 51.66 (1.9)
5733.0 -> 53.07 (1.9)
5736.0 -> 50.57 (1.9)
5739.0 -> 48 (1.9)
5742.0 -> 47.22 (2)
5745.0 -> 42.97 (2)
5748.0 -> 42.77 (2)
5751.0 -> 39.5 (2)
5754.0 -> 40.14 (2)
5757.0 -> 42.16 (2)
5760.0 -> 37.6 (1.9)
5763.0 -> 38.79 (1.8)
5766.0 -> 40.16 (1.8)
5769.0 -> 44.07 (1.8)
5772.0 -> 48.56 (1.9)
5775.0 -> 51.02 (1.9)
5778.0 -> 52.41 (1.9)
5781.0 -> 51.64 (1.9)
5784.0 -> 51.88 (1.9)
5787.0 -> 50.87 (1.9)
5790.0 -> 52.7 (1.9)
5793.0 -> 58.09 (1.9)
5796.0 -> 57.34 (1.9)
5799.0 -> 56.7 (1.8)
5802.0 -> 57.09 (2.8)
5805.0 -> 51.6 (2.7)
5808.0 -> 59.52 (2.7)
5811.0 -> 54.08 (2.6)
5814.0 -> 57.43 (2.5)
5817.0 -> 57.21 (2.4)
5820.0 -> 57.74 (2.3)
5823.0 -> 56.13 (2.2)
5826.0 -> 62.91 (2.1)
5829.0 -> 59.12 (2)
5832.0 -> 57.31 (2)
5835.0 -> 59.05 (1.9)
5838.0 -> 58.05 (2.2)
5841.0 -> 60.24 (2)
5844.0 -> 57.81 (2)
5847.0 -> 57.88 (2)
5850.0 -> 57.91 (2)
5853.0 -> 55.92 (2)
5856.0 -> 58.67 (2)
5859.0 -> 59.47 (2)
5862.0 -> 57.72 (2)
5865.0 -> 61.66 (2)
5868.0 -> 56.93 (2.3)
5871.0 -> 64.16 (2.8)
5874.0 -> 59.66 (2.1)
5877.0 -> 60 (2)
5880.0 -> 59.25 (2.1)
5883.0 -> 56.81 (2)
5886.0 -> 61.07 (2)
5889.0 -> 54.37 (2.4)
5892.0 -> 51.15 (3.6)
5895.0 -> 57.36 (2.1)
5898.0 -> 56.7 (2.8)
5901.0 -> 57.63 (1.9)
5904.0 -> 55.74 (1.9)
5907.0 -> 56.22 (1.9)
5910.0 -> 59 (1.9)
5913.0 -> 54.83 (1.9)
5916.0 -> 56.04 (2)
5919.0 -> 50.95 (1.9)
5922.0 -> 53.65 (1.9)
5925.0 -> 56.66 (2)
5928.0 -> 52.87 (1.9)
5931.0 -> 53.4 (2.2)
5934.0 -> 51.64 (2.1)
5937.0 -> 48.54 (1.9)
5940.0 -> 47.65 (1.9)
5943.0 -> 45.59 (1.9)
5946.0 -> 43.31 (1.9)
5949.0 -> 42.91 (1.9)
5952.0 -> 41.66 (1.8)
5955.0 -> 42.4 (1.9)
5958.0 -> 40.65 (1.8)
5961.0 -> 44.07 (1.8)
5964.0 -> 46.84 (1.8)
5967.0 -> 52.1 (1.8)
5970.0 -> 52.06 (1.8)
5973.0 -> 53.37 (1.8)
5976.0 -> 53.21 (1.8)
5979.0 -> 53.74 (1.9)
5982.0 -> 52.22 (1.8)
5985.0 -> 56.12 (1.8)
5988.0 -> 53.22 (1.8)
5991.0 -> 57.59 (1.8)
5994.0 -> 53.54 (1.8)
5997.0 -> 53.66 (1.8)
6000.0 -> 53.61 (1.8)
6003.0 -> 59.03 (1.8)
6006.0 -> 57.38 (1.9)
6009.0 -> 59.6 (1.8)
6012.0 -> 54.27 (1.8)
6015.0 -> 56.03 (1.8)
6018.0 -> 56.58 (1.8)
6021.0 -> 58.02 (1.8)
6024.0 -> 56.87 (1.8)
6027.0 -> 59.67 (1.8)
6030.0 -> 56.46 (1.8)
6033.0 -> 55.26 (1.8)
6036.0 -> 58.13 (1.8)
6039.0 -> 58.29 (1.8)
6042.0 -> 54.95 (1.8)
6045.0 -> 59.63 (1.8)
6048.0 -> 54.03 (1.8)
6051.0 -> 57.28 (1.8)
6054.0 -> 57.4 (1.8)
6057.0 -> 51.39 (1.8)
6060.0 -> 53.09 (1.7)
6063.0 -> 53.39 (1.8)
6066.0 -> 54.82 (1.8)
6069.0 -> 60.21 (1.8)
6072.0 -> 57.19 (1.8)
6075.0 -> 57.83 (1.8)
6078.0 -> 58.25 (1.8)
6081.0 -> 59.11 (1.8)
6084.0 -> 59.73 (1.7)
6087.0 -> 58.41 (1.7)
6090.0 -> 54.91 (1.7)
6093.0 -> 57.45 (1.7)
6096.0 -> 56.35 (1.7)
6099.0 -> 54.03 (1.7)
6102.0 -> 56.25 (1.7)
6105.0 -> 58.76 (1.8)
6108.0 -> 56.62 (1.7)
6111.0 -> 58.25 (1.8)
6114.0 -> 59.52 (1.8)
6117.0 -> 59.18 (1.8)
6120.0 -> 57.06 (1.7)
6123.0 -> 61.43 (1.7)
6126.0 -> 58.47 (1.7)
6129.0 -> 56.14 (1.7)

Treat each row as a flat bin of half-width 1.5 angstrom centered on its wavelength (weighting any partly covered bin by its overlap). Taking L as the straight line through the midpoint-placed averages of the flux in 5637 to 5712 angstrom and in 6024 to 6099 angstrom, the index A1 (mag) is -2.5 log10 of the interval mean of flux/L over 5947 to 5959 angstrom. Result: 0.262 mag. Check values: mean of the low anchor 45.1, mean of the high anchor 56.7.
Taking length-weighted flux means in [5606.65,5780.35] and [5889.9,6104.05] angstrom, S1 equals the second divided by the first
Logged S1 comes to 1.11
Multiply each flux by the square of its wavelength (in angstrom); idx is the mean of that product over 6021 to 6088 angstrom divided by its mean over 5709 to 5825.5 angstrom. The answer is 1.27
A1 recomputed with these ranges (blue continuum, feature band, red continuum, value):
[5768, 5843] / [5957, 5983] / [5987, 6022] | 0.12 mag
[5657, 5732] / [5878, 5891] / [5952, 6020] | -0.14 mag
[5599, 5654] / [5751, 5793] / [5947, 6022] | 0.17 mag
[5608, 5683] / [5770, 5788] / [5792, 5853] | 0.11 mag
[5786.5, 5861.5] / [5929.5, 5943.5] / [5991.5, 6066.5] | 0.14 mag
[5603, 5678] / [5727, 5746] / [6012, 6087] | 0.11 mag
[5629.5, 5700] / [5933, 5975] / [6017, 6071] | 0.16 mag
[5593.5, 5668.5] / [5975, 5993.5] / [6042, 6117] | 0.04 mag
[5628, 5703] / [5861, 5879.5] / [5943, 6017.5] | -0.21 mag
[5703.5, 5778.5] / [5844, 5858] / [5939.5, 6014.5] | -0.21 mag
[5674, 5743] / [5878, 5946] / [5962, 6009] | -0.04 mag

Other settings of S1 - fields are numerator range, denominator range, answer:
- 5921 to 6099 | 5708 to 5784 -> 1.19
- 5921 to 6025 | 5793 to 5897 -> 0.89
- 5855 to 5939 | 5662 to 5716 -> 1.22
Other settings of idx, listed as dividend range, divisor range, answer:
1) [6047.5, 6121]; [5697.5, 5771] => 1.47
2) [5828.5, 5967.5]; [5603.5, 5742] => 1.16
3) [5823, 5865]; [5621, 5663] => 1.38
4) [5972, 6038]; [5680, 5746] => 1.33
